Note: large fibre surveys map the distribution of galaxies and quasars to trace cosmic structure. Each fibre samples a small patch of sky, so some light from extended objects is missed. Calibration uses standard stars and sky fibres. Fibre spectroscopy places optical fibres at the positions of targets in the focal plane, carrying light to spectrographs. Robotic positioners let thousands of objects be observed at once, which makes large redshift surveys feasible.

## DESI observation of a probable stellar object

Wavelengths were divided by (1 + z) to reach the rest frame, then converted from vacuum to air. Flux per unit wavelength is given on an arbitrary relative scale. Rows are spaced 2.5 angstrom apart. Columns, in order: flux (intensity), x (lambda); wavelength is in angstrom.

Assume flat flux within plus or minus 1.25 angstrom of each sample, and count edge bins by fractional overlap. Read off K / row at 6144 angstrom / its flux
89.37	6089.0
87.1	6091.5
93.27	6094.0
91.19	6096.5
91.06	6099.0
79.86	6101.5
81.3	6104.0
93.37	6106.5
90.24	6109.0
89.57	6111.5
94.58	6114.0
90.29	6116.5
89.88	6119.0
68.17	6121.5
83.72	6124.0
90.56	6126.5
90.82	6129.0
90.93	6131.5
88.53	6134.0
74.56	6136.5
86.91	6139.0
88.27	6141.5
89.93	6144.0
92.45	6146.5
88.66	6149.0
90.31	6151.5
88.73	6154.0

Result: 89.93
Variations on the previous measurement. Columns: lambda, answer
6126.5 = 90.56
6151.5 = 90.31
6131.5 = 90.93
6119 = 89.88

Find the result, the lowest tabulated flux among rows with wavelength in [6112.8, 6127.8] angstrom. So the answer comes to 68.17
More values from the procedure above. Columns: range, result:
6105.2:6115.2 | 89.57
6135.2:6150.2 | 74.56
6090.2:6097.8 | 87.1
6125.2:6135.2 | 88.53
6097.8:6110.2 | 79.86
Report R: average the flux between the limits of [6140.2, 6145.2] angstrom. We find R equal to 89.1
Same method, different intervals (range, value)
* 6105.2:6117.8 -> 91.6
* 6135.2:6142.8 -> 83.3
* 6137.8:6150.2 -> 89.3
